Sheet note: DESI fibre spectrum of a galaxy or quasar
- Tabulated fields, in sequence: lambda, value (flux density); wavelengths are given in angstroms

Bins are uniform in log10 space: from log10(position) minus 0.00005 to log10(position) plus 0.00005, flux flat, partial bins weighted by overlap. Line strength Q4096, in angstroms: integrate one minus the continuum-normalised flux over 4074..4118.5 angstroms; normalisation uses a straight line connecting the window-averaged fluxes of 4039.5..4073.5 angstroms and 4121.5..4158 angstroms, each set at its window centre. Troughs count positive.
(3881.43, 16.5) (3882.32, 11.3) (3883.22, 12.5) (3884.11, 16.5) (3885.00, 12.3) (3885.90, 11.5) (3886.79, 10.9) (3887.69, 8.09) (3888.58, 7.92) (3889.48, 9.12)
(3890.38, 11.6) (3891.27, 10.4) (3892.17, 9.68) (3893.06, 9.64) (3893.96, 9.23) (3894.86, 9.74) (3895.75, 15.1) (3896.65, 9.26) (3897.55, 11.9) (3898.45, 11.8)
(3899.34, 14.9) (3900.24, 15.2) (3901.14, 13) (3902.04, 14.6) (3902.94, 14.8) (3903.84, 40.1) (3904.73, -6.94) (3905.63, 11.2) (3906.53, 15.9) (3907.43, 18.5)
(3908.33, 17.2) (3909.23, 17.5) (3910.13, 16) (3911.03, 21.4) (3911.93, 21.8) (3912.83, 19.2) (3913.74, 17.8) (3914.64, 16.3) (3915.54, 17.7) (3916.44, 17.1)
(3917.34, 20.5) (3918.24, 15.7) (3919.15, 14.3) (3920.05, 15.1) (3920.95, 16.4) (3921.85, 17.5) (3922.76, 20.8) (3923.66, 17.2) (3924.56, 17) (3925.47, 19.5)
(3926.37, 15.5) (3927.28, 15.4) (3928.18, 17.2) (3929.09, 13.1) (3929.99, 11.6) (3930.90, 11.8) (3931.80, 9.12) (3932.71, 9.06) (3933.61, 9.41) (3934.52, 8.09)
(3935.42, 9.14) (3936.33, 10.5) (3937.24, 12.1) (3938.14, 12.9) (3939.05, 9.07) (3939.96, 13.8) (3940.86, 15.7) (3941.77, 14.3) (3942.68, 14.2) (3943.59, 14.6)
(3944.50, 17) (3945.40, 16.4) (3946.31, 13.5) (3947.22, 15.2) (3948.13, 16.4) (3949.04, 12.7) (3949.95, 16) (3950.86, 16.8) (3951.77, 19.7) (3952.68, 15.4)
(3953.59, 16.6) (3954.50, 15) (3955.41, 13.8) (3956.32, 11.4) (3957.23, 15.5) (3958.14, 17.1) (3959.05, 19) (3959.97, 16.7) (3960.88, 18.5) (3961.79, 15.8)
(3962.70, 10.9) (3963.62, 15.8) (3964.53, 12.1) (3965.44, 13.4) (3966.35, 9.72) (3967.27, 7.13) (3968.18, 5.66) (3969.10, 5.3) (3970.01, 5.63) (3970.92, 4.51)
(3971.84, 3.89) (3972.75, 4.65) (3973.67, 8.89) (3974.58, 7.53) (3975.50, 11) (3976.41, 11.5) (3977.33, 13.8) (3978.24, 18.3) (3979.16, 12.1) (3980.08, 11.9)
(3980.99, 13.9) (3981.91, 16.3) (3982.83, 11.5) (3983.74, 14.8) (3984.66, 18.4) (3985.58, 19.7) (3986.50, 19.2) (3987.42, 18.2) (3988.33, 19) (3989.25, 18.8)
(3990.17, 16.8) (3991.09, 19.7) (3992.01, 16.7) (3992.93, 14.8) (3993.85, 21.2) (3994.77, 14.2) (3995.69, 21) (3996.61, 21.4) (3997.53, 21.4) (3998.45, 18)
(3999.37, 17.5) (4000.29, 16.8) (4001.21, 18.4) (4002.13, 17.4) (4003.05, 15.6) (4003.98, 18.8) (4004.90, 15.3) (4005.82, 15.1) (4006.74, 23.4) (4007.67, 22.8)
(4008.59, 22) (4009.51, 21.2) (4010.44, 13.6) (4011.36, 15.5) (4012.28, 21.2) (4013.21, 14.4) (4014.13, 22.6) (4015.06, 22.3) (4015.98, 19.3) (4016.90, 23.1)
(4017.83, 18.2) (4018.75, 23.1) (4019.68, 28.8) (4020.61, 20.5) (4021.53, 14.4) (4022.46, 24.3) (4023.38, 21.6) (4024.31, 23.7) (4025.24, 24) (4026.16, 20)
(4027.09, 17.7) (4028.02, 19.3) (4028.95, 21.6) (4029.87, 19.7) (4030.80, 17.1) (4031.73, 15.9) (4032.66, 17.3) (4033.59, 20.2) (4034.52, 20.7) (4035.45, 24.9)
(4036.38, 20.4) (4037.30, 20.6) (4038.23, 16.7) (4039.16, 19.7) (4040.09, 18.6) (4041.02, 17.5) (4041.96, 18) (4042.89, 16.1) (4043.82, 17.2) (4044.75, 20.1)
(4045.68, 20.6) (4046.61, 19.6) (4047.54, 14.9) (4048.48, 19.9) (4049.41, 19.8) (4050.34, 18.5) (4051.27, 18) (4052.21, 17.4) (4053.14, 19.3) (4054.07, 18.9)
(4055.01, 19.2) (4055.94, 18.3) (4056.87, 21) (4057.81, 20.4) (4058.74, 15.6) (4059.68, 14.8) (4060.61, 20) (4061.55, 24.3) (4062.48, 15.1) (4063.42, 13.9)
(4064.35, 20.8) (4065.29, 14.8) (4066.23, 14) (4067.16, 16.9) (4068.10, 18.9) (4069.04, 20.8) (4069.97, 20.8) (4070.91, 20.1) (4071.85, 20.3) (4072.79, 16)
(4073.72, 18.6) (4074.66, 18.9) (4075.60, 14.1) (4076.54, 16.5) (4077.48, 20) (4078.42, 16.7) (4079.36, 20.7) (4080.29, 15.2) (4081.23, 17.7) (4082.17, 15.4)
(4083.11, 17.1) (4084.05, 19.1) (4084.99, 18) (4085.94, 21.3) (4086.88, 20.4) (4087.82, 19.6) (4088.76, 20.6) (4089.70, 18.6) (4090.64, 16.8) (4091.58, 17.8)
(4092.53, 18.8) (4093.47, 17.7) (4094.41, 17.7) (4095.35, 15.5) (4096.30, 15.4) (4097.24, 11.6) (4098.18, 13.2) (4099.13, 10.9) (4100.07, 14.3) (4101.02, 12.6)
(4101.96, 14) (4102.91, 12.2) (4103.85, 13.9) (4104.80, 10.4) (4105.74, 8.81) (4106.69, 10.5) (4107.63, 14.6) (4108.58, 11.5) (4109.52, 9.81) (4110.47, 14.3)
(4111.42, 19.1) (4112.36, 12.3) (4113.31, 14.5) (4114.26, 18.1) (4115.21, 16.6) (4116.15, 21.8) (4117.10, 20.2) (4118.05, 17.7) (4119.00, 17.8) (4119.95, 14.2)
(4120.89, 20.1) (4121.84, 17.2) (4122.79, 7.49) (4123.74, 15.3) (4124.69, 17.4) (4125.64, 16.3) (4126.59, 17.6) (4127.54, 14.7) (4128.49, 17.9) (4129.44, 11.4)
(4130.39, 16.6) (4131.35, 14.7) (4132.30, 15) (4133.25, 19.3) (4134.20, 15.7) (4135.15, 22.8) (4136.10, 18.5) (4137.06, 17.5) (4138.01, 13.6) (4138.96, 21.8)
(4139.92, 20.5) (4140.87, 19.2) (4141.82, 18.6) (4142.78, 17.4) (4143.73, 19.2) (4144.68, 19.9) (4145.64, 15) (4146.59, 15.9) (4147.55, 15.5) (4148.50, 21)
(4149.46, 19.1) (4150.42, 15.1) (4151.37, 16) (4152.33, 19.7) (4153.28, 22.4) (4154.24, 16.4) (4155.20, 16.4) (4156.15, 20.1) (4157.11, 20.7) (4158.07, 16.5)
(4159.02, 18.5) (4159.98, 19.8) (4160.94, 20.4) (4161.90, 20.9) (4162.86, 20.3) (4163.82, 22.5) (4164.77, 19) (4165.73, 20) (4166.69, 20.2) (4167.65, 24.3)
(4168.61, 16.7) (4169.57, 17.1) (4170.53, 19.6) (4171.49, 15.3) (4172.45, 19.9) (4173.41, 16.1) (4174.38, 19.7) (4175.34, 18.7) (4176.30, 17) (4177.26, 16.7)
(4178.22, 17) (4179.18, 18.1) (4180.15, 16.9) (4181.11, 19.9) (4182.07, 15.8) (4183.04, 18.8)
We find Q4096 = 4.62 angstroms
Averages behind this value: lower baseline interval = 18.4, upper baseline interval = 17.3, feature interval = 16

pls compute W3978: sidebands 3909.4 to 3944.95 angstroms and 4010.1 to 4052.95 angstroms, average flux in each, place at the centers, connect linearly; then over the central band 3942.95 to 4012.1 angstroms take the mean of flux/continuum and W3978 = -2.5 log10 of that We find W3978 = 0.14 mag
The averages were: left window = 15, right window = 19.6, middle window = 15.2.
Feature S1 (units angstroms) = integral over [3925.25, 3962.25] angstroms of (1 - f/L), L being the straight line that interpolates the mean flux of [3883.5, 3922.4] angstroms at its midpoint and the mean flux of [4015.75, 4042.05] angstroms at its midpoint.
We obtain 4.74 angstroms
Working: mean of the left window 14.4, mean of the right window 20.3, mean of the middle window 14.2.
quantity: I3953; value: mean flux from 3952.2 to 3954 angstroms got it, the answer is 16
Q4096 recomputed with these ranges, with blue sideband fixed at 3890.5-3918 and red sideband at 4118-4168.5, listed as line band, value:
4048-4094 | -3.4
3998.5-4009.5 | -1.6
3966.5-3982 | 6.3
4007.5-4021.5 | -3.4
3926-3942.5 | 3.5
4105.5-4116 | 2.1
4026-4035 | -1.3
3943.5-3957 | 0.1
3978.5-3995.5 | -0.6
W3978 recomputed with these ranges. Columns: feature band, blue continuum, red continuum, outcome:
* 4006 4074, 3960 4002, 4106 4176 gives -0.25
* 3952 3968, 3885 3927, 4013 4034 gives 0.21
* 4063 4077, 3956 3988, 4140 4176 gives -0.12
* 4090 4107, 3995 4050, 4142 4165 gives 0.33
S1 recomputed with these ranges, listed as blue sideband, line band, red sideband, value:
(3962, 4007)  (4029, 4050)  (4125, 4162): -4.5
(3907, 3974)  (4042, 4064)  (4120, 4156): -3.4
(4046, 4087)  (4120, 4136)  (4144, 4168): 2.2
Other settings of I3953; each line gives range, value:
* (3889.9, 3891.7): 11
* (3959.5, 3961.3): 17.5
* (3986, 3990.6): 18.4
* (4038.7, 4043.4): 17.9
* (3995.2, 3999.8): 19.8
